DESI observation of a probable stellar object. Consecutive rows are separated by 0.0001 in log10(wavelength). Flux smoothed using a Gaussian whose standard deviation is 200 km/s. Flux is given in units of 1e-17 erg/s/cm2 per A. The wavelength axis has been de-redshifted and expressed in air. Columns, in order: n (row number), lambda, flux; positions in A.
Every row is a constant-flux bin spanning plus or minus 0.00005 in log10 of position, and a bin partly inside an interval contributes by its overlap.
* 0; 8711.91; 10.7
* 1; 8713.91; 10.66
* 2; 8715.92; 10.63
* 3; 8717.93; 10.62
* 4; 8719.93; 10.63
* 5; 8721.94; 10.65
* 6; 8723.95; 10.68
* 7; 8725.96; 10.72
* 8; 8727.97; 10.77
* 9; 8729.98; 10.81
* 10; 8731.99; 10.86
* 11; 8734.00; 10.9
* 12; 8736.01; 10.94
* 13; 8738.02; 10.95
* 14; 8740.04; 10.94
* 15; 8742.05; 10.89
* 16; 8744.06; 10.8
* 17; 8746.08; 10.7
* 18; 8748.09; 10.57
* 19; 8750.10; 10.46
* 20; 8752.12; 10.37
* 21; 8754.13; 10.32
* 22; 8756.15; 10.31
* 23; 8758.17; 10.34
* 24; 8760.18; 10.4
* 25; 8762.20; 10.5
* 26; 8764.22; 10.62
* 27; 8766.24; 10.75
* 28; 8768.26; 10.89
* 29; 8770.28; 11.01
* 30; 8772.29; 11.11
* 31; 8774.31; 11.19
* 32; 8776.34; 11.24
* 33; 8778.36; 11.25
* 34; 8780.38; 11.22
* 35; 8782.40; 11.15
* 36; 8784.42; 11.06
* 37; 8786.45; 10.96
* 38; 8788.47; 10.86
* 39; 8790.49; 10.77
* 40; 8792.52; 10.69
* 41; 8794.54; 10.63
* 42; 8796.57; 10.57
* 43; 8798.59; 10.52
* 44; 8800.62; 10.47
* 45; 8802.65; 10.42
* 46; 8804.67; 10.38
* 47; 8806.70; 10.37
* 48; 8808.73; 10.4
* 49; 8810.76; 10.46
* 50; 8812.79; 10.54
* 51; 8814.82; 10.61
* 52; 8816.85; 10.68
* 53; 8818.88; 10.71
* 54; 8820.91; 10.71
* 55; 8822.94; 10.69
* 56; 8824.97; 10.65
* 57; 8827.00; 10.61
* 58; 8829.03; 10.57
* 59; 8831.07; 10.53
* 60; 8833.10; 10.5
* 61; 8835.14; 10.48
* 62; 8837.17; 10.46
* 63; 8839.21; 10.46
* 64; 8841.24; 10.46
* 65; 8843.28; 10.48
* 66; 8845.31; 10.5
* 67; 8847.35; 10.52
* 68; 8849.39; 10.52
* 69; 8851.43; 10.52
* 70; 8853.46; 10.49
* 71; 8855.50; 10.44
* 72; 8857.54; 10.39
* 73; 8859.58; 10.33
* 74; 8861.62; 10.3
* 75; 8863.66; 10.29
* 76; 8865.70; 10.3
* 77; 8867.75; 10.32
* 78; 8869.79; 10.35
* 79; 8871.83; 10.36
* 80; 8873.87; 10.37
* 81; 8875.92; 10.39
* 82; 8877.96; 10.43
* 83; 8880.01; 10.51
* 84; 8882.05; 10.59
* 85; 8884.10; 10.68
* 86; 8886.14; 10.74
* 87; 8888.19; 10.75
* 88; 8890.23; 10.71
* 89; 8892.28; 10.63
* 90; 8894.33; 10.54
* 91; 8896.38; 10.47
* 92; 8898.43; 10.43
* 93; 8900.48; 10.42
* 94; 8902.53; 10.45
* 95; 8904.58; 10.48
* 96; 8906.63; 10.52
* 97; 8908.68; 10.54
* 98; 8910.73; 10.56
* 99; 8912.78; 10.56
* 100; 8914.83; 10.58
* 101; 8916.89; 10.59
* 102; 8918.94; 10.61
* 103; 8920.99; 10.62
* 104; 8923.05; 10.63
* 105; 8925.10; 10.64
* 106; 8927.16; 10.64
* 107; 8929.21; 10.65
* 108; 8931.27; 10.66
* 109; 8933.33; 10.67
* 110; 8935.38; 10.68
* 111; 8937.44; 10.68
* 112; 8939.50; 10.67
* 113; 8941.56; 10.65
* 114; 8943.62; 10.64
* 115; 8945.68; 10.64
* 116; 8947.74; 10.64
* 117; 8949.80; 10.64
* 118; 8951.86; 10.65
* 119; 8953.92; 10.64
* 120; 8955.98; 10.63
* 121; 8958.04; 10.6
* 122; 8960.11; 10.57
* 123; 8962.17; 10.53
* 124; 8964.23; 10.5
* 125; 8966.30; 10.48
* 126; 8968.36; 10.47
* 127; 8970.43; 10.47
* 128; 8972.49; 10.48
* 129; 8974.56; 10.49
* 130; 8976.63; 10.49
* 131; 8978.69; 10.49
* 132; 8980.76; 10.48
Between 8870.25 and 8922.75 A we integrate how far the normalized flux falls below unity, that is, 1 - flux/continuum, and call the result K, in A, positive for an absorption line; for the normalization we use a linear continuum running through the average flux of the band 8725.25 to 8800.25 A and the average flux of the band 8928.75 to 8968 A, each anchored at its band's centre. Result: 0.6 A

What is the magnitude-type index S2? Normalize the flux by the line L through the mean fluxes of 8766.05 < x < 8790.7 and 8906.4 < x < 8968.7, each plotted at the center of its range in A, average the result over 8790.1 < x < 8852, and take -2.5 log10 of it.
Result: 0.04 mag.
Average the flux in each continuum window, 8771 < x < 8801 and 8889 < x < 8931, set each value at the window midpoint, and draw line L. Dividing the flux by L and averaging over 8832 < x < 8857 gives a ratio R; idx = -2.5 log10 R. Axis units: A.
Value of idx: 0.03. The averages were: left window 10.9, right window 10.6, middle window 10.5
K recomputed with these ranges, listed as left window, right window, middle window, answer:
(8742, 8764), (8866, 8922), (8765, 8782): -0.9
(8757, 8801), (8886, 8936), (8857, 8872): 0.5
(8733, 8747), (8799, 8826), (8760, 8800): -0.7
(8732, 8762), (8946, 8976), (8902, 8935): -0.1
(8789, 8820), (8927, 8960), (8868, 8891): 0.2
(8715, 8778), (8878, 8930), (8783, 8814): 0.2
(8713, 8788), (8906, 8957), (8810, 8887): 1.4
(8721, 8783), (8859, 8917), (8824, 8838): 0.1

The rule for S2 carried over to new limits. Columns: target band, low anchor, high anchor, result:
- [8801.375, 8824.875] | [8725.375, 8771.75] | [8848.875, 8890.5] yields 0.00 mag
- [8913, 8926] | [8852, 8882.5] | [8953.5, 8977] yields -0.02 mag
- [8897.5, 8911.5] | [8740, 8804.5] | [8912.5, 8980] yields 0.01 mag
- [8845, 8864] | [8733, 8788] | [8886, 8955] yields 0.03 mag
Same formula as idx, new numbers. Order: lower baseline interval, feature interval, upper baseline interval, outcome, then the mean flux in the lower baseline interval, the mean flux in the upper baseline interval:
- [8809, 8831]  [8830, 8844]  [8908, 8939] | 0.014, 10.6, 10.6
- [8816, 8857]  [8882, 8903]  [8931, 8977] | -0.002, 10.5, 10.6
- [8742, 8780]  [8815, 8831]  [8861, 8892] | -0.006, 10.7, 10.5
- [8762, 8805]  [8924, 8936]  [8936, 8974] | -0.004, 10.8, 10.6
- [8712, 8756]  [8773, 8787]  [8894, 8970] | -0.048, 10.7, 10.6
